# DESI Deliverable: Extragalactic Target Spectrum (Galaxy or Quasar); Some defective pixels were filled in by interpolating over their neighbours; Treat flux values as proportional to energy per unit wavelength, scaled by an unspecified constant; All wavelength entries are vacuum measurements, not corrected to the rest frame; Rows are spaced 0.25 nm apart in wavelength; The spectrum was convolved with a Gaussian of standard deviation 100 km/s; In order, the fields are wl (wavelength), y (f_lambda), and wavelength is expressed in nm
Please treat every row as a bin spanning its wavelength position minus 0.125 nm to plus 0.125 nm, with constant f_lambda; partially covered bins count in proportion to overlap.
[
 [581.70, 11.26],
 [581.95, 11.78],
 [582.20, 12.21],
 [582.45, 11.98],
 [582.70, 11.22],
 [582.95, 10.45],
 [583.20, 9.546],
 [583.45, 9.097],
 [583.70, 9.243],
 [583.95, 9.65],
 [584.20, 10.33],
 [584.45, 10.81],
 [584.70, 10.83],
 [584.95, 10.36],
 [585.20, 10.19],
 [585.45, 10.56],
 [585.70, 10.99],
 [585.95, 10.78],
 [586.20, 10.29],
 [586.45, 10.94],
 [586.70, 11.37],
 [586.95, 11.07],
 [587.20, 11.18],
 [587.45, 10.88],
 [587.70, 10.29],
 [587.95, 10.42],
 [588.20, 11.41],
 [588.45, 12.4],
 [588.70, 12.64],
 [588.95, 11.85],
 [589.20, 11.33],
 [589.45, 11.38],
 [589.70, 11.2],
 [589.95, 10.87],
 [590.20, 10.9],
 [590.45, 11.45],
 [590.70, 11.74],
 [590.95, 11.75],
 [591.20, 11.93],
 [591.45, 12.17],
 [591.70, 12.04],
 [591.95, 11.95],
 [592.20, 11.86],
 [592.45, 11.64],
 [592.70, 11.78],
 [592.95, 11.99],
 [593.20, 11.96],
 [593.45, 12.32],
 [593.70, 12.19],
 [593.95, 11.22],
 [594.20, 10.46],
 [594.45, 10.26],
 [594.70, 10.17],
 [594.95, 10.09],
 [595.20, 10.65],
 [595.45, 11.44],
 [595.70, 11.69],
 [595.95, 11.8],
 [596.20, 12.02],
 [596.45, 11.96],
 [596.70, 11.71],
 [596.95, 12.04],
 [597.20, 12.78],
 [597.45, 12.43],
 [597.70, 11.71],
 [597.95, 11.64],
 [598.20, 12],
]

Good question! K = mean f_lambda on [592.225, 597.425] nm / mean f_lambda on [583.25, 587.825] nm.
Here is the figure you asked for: 1.1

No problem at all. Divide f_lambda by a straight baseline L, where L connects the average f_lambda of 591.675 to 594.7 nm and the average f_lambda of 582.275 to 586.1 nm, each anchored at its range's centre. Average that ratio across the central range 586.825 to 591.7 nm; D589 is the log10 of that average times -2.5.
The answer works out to -0.03 mag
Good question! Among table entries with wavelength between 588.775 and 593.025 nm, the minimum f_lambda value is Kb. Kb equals 10.87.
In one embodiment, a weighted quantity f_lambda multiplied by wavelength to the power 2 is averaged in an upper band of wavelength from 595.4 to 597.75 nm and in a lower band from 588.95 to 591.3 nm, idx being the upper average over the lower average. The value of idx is 1.07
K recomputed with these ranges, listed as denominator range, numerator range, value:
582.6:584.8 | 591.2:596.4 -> 1.14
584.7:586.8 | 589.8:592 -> 1.09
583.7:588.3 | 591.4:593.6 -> 1.12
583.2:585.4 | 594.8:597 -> 1.14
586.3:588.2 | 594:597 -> 1.02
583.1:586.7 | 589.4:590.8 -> 1.09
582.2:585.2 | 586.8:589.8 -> 1.09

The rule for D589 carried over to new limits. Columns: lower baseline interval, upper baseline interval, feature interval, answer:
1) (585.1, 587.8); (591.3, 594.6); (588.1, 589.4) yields -0.076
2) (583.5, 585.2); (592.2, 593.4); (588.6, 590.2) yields -0.029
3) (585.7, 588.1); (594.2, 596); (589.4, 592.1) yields -0.075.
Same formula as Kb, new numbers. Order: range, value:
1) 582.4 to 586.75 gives 9.097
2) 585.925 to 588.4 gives 10.29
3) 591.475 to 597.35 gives 10.09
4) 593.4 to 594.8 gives 10.17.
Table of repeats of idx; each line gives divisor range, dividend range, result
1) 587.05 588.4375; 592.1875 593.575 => 1.11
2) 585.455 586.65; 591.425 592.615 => 1.13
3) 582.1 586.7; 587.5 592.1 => 1.11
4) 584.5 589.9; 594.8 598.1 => 1.09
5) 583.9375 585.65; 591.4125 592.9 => 1.17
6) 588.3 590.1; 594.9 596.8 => 1.01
